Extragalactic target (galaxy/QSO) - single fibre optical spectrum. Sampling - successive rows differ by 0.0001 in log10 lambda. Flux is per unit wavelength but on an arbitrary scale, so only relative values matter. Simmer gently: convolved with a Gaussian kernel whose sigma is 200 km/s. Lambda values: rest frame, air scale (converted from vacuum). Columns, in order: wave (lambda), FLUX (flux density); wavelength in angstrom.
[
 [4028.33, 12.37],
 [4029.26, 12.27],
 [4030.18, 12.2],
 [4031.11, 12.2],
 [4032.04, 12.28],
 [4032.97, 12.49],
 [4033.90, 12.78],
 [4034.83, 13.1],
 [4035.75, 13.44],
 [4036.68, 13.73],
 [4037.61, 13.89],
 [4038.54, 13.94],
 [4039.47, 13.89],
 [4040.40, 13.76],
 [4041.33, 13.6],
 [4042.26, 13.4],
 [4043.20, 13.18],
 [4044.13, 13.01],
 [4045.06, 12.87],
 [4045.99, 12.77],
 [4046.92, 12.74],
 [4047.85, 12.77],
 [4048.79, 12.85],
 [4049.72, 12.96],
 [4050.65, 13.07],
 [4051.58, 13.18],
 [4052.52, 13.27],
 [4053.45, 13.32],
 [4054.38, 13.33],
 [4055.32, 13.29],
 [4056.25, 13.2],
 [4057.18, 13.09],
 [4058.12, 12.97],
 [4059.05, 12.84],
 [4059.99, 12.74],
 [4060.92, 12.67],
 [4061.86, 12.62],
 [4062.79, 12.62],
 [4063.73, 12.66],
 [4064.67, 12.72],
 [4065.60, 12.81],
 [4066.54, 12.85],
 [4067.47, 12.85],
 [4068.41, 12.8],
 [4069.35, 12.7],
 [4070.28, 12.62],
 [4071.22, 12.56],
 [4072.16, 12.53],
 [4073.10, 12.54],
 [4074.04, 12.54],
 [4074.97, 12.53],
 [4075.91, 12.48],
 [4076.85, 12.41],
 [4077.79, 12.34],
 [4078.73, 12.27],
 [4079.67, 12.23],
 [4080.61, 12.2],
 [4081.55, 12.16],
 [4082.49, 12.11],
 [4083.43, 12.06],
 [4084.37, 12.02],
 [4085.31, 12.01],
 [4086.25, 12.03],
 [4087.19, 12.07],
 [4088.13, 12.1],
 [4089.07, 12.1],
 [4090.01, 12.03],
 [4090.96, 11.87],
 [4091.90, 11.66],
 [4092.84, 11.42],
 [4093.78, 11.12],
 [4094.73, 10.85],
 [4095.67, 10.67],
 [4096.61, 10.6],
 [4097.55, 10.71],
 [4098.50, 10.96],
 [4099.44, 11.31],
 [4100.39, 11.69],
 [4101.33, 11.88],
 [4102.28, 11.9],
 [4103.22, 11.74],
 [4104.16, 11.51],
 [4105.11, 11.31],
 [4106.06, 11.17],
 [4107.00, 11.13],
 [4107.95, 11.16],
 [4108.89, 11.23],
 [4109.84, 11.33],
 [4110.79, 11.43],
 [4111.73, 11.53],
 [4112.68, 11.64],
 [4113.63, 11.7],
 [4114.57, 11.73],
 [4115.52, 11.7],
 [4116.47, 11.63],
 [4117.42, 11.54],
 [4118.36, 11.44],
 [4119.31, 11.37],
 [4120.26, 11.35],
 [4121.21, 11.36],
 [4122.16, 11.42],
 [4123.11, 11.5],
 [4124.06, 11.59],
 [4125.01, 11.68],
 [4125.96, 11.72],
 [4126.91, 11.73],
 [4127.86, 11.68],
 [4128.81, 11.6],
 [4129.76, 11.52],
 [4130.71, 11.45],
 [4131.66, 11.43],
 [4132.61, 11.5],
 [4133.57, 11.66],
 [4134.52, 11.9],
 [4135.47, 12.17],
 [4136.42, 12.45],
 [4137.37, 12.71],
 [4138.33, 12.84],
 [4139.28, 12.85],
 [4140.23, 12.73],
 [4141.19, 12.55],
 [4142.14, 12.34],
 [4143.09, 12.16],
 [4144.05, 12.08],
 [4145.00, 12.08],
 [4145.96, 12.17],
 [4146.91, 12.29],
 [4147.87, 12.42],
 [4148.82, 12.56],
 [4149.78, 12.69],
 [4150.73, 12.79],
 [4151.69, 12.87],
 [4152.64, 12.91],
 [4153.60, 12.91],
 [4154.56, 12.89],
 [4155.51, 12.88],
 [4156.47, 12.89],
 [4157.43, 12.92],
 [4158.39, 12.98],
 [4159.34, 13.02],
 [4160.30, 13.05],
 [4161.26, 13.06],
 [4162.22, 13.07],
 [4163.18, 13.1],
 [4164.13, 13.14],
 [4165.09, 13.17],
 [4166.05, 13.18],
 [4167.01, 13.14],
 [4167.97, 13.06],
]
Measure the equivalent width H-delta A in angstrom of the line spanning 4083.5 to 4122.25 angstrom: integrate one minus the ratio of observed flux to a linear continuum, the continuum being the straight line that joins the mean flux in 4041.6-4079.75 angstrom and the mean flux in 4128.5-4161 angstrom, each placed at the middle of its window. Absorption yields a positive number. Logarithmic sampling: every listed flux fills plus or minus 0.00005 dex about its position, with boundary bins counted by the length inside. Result 3.4 angstrom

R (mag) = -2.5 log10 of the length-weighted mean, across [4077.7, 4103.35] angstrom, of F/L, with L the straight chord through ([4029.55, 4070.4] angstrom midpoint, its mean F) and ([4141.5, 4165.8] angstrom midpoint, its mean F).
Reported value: 0.11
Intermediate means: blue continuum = 13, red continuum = 12.7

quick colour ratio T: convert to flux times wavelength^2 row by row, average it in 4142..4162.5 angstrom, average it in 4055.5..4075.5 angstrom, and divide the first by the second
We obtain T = 1.0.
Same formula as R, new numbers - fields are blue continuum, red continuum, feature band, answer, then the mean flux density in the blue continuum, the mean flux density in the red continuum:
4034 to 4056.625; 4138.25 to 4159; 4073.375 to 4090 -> 0.071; 13.3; 12.6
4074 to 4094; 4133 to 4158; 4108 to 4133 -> 0.074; 12.1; 12.5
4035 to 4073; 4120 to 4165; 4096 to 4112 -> 0.119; 13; 12.3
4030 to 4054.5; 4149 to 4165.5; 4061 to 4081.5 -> 0.044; 13.1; 13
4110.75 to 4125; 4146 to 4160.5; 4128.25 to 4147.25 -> 0.010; 11.5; 12.8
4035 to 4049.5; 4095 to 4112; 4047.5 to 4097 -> -0.008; 13.3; 11.3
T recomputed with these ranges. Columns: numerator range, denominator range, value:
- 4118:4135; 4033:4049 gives 0.91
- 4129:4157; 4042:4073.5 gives 1.00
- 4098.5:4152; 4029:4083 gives 0.95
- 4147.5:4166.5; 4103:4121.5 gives 1.15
